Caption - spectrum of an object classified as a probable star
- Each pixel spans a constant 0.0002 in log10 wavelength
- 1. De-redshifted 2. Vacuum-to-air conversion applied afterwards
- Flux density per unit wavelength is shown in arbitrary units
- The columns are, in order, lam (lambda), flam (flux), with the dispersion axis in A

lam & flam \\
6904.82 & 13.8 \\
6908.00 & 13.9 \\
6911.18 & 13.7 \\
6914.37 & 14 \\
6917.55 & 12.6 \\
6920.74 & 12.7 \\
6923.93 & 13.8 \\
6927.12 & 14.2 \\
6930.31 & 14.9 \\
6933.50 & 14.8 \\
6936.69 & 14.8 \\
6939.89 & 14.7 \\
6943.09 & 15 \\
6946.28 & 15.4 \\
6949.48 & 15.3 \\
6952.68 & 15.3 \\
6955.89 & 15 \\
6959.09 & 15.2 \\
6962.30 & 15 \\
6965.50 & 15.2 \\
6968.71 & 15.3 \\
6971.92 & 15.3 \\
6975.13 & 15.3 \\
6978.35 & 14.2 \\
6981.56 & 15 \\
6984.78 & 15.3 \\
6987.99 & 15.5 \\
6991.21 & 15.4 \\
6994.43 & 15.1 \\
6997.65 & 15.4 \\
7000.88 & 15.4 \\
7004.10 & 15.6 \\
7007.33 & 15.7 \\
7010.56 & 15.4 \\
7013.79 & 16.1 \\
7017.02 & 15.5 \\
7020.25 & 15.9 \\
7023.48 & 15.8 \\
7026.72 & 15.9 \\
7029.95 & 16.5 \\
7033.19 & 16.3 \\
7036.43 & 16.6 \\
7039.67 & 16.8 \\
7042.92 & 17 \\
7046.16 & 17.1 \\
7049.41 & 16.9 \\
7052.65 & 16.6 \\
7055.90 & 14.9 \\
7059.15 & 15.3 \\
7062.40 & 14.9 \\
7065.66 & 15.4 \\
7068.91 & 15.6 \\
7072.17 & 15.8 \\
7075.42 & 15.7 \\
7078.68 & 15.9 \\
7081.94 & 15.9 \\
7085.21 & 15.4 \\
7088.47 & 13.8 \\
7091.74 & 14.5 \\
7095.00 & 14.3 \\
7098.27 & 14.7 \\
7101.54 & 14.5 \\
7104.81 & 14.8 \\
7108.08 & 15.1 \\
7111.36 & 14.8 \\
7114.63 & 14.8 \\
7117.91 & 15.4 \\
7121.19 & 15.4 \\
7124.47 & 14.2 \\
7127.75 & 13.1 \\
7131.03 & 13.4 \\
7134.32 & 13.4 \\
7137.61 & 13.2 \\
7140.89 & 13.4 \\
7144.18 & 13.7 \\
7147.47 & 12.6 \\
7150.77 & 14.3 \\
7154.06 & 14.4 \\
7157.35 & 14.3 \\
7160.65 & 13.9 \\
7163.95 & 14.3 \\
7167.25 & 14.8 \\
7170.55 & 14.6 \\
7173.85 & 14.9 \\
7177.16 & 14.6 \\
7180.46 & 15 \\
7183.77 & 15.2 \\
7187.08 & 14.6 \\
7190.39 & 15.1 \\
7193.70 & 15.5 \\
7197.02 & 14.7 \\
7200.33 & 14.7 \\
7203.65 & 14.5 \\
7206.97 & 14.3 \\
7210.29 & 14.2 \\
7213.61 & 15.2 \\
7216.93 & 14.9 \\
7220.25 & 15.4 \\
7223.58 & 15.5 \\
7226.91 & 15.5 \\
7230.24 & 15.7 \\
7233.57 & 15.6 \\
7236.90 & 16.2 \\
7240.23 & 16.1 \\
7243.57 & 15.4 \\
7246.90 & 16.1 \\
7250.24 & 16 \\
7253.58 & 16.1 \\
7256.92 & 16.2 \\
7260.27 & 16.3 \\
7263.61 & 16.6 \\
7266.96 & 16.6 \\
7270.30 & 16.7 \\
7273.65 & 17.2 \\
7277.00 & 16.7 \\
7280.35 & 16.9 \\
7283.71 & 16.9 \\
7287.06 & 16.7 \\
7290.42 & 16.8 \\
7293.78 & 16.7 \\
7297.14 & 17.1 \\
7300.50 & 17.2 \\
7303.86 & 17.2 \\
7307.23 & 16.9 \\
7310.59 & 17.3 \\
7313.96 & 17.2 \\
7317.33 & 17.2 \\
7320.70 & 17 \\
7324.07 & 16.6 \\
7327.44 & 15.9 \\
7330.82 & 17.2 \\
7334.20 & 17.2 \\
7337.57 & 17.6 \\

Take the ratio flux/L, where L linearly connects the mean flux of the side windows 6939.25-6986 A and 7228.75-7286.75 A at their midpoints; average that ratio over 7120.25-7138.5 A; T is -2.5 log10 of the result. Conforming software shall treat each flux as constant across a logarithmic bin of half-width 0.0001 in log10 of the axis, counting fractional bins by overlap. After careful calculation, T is 0.15 mag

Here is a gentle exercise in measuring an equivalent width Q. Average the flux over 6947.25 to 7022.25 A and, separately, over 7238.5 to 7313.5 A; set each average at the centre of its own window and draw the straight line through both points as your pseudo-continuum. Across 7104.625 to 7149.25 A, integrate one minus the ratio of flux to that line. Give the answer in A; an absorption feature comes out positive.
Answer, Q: 5.3 A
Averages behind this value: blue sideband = 15.3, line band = 14.1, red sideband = 16.6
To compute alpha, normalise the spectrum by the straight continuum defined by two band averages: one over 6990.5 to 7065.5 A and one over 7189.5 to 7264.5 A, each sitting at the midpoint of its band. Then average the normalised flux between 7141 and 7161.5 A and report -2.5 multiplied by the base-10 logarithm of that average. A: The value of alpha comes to 0.13 mag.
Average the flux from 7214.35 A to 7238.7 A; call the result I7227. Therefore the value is 15.5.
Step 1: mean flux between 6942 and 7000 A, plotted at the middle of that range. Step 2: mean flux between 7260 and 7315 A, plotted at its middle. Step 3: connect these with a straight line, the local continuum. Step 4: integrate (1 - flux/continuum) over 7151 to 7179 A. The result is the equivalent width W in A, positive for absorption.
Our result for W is 3.0 A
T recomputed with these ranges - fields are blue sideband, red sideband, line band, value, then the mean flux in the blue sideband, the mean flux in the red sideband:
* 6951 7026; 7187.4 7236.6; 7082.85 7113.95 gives 0.04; 15.3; 15.1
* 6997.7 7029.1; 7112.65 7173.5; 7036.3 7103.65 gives -0.04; 15.7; 14.1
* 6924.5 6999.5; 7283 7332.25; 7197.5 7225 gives 0.11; 15.1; 16.9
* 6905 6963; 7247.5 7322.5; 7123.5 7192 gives 0.13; 14.4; 16.8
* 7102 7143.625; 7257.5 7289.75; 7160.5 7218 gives 0.04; 14.2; 16.7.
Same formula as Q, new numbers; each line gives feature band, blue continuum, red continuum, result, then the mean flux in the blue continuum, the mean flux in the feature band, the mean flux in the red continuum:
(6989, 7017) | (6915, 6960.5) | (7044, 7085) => -0.6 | 14.5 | 15.5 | 15.8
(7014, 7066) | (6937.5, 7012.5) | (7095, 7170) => -4.6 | 15.2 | 16.1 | 14.2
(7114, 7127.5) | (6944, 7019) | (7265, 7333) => 1.0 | 15.3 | 14.8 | 16.9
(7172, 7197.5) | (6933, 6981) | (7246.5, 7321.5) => 2.0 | 15.1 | 15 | 16.8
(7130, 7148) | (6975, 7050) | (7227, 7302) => 3.1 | 15.8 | 13.3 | 16.4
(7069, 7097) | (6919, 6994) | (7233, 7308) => 0.7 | 14.9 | 15.2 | 16.5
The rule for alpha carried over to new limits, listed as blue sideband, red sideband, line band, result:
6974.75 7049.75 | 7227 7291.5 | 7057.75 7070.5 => 0.04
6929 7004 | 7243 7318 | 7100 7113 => 0.07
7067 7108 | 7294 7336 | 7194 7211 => 0.10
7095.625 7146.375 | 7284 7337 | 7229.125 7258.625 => 0.00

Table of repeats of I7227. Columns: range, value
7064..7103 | 15.1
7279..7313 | 17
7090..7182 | 14.3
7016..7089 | 15.9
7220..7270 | 16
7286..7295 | 16.7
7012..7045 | 16.2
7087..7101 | 14.3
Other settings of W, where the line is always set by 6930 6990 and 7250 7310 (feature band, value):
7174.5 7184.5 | 0.8 A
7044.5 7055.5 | -0.8 A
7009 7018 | -0.2 A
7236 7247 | 0.4 A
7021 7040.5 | -1.0 A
